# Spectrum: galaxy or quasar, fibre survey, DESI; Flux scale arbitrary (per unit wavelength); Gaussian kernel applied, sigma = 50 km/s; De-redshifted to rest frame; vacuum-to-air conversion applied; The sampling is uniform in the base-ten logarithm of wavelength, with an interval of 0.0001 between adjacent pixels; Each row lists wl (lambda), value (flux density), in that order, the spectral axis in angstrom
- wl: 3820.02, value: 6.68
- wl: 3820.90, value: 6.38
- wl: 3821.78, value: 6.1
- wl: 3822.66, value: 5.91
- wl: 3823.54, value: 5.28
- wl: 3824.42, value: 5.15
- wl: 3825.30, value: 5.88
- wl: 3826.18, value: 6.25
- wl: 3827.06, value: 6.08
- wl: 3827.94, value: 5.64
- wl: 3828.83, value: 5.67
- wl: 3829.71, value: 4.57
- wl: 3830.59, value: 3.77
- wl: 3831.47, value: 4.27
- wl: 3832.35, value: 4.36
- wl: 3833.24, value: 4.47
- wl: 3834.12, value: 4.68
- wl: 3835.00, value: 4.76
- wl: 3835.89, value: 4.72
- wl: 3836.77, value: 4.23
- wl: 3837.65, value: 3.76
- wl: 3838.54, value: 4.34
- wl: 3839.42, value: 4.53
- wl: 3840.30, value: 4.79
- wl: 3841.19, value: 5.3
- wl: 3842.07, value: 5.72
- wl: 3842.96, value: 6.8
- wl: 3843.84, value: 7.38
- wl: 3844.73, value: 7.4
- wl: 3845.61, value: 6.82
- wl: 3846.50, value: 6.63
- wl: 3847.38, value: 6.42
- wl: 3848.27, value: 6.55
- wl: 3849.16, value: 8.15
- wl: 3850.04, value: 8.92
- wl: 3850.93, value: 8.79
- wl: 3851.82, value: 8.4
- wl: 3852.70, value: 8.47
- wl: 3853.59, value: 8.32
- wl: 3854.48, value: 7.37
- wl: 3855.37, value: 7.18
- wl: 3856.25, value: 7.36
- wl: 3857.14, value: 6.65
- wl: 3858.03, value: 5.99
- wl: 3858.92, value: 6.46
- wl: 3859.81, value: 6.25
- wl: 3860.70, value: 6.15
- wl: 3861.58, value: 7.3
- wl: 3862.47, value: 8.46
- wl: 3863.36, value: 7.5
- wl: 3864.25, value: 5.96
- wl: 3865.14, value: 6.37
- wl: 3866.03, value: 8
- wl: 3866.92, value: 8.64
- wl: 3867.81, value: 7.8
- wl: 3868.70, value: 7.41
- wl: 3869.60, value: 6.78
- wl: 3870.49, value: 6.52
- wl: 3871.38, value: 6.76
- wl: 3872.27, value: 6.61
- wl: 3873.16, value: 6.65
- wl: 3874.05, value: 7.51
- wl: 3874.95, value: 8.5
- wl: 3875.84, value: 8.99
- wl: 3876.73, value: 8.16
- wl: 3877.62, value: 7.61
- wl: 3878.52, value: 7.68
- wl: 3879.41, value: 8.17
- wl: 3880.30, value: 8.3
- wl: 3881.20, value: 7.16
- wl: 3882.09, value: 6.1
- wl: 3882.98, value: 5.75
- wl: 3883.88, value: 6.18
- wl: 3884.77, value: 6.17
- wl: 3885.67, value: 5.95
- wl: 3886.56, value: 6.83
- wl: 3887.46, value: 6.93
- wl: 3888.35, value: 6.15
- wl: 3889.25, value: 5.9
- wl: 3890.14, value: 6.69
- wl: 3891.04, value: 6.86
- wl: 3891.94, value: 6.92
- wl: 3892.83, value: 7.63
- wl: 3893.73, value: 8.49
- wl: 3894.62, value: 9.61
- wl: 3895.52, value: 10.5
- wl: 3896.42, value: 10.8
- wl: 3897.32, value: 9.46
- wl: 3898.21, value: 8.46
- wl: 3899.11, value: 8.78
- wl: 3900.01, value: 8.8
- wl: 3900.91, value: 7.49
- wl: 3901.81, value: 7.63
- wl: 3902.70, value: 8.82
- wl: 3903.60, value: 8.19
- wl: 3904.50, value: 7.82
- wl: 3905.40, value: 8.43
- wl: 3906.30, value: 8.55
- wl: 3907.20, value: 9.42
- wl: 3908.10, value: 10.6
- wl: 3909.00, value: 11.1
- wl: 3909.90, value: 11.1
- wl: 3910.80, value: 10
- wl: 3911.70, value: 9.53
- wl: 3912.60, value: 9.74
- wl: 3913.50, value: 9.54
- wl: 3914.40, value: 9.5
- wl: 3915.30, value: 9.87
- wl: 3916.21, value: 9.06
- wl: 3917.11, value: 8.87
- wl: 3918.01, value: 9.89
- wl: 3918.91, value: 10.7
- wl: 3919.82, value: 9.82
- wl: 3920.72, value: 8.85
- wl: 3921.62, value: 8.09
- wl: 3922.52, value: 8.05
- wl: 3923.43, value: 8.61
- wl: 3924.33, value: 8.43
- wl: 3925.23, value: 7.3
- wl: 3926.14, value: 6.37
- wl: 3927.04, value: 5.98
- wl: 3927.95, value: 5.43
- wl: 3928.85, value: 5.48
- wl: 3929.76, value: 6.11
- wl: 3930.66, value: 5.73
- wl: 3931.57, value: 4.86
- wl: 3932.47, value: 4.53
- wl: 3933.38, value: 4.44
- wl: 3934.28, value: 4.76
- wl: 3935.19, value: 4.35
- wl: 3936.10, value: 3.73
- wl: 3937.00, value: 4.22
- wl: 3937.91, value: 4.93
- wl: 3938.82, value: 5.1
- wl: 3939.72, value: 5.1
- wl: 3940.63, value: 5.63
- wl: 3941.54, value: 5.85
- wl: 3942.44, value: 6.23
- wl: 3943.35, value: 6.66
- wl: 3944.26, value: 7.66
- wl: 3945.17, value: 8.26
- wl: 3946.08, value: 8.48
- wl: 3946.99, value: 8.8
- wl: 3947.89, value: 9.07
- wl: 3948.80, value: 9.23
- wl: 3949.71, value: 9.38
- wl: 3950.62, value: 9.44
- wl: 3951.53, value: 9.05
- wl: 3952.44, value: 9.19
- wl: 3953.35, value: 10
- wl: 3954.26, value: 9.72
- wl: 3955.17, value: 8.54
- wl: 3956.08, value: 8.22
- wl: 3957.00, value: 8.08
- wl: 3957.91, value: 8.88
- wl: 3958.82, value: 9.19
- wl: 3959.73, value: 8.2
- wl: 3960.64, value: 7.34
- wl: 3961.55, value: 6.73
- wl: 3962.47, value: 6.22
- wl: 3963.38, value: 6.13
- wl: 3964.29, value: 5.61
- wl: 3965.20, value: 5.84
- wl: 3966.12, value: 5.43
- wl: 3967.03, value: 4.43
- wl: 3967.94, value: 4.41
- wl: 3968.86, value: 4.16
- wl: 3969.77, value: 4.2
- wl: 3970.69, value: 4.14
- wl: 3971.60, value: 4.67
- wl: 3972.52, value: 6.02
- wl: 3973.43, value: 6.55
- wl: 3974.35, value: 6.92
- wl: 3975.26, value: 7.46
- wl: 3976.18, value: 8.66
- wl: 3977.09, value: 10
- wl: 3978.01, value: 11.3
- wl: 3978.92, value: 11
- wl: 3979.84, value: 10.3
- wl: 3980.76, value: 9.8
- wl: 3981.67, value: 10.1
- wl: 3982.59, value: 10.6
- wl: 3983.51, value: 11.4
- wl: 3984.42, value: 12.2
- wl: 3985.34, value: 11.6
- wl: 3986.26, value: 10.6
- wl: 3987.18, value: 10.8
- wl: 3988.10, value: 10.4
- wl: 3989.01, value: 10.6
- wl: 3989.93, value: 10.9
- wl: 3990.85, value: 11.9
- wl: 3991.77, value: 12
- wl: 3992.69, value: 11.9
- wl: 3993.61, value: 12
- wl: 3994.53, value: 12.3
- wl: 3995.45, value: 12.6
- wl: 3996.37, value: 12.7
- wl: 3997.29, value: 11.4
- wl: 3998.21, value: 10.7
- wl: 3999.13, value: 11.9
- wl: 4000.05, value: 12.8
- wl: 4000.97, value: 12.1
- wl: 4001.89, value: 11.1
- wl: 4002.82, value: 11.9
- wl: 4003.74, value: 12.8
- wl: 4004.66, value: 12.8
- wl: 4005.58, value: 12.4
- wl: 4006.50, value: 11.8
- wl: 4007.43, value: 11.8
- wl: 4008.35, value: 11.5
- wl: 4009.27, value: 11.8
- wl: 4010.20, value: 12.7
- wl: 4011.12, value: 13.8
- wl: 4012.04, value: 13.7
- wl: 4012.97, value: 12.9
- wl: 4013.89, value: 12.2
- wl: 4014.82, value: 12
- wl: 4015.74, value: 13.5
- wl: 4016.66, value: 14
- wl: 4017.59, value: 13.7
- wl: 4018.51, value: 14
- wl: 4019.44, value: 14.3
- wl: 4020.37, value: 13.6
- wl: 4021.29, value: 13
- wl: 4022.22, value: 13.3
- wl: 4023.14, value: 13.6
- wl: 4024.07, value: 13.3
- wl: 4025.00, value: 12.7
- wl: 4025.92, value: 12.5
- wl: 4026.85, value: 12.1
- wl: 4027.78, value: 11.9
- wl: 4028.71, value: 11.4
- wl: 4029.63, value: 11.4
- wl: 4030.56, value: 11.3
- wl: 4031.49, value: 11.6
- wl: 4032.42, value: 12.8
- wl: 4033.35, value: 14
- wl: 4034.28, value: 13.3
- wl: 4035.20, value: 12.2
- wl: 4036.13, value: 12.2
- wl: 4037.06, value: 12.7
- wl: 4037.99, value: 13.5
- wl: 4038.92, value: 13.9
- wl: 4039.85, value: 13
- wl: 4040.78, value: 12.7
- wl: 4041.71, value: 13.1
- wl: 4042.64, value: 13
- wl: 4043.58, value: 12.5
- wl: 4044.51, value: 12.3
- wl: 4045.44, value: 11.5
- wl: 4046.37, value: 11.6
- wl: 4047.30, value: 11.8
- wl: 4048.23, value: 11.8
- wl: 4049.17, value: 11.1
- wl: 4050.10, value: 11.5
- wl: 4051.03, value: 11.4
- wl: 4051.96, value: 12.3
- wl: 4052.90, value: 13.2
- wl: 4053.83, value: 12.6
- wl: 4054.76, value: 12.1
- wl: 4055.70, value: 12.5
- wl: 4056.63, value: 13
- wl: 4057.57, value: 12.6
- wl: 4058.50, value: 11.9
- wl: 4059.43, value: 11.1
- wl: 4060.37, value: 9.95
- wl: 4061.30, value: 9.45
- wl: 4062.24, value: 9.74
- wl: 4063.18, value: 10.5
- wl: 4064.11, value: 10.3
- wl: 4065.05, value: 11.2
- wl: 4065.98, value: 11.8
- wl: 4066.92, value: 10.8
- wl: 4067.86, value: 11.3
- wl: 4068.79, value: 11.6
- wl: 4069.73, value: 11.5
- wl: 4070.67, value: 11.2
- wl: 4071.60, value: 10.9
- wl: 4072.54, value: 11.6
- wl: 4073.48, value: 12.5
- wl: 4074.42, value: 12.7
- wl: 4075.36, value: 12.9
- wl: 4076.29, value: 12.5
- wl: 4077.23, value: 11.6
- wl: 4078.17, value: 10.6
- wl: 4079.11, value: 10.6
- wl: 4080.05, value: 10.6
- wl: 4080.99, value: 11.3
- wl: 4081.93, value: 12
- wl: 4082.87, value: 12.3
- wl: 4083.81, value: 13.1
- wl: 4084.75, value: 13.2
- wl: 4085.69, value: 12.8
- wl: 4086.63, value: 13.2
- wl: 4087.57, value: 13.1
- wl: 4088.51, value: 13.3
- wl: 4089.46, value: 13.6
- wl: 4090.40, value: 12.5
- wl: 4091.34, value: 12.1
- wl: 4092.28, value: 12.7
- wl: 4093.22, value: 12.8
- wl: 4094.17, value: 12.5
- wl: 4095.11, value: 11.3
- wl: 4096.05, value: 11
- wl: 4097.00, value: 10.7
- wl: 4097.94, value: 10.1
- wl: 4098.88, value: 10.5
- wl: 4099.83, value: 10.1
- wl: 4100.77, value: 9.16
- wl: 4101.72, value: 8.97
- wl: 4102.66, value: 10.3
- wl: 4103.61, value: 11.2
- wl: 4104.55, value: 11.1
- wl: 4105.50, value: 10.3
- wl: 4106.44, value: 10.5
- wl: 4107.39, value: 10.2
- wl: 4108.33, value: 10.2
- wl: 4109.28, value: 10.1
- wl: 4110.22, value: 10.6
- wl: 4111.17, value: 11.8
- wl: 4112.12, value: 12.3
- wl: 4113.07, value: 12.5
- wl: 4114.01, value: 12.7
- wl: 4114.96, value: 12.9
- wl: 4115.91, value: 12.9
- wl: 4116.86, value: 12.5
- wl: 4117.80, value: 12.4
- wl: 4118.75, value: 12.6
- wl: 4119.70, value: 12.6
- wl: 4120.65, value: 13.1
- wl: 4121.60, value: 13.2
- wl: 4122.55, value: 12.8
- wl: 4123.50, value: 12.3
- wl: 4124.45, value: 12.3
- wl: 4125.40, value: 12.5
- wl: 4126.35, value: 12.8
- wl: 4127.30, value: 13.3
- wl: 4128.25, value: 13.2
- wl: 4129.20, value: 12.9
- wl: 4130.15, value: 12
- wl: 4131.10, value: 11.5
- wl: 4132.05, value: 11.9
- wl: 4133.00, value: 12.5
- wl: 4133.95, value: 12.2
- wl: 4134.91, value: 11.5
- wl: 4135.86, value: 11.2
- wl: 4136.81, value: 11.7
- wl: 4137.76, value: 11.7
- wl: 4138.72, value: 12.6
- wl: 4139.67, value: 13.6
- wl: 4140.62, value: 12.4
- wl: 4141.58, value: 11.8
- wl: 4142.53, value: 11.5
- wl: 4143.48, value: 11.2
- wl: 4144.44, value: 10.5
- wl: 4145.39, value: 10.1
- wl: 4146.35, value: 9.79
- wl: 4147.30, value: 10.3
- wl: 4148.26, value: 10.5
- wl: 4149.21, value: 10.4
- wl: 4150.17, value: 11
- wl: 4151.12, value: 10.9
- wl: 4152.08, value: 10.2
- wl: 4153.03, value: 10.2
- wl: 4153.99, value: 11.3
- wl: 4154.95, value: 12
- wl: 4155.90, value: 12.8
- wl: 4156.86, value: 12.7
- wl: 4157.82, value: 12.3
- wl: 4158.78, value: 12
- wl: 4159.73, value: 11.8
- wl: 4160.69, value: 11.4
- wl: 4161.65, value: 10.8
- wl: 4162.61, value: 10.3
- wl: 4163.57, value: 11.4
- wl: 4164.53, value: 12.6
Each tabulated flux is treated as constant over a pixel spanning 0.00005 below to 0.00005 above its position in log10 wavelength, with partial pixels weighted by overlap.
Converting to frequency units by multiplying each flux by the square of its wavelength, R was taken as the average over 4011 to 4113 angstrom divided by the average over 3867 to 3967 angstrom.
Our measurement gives 1.7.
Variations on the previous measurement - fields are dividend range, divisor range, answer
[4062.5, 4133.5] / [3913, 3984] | 1.71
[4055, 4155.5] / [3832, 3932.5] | 1.74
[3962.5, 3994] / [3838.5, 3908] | 1.23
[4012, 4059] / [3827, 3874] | 2.16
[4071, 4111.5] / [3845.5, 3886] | 1.77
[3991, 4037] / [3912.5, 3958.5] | 1.73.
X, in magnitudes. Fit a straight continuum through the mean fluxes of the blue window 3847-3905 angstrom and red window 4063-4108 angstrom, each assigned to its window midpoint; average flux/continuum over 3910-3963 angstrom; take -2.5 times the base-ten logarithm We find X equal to 0.14 mag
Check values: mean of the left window 7.53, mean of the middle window 7.62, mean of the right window 11.5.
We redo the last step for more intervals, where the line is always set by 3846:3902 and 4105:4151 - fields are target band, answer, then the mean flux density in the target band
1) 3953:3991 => 0.11 mag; 8.29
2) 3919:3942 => 0.34 mag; 6.14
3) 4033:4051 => -0.20 mag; 12.5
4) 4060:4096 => -0.08 mag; 11.8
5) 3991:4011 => -0.24 mag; 12.1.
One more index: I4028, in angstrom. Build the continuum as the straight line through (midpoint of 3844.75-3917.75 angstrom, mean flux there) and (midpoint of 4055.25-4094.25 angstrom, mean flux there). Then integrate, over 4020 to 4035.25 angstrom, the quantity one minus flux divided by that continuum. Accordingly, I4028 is -2.41 angstrom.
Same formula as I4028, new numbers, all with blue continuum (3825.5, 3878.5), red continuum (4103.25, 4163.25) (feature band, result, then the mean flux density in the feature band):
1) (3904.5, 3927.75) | -3.96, 9.03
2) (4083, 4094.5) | -2.10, 12.9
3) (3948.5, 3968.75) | 2.07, 7.62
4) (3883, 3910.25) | -2.85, 8.16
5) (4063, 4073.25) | -0.66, 11.2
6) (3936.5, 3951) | 2.02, 7.11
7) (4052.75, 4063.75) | -1.23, 11.5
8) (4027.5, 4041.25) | -3.65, 12.5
